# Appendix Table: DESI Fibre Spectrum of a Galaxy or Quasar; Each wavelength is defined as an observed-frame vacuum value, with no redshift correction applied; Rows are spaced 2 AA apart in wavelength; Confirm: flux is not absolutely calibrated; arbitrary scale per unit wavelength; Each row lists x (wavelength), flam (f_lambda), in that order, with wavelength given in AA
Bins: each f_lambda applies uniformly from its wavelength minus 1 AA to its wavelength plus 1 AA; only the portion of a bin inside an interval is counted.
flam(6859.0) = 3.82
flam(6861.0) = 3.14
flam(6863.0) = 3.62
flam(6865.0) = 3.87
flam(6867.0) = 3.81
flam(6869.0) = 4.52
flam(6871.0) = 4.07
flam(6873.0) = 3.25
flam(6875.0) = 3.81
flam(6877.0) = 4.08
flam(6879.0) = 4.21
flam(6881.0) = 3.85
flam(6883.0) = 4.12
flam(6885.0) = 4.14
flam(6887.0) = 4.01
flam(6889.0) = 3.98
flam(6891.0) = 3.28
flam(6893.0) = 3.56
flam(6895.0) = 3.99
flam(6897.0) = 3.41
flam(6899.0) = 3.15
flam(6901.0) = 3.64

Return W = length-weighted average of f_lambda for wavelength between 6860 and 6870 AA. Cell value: 3.79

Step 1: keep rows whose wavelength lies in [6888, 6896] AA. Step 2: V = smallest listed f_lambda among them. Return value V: 3.28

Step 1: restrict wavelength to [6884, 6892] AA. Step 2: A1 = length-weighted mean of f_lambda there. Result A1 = 3.85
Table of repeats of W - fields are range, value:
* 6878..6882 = 4.03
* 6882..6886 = 4.13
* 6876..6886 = 4.08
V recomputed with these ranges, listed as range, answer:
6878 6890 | 3.85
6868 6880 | 3.25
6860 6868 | 3.14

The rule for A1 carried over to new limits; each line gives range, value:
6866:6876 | 3.89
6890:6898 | 3.56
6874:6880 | 4.03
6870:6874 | 3.66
